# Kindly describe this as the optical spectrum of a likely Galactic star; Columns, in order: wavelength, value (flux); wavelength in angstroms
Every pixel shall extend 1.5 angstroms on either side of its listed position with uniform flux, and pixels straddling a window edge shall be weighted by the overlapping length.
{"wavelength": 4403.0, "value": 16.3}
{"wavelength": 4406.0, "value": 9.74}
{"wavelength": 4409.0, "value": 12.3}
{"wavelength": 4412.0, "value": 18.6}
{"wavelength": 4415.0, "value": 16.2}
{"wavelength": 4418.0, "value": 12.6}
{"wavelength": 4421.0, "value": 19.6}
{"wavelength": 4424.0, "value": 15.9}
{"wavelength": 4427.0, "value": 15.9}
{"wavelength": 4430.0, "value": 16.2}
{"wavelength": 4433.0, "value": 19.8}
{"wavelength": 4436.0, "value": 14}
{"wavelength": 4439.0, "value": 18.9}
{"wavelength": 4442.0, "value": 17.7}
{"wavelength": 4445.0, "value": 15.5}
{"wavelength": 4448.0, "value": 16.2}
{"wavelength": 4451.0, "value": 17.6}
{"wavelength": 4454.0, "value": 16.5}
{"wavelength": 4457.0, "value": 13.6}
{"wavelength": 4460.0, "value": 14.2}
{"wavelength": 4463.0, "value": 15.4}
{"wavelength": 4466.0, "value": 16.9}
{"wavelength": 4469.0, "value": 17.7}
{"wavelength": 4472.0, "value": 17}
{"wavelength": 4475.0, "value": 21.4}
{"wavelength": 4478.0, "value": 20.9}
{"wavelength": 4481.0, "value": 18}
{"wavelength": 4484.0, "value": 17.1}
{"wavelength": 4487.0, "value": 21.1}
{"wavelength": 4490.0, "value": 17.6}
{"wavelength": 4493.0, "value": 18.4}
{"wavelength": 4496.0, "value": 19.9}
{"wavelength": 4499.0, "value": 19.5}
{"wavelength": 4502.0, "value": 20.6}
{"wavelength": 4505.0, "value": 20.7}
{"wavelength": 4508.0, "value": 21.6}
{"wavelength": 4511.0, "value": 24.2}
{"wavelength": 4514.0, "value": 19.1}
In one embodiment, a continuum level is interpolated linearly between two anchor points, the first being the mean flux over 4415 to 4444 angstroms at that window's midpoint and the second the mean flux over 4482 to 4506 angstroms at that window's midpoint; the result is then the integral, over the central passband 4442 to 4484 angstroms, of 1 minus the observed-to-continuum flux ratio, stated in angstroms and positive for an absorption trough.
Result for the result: 2.43 angstroms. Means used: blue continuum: 16.7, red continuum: 19.3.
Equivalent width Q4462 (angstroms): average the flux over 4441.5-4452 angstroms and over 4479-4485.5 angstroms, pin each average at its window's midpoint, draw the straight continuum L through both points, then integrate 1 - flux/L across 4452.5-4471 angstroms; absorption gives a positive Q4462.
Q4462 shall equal 1.5 angstroms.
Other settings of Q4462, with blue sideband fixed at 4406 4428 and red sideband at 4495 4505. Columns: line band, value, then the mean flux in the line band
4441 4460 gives 1.45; 16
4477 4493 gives 0.36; 18.8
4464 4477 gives 0.16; 18.2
